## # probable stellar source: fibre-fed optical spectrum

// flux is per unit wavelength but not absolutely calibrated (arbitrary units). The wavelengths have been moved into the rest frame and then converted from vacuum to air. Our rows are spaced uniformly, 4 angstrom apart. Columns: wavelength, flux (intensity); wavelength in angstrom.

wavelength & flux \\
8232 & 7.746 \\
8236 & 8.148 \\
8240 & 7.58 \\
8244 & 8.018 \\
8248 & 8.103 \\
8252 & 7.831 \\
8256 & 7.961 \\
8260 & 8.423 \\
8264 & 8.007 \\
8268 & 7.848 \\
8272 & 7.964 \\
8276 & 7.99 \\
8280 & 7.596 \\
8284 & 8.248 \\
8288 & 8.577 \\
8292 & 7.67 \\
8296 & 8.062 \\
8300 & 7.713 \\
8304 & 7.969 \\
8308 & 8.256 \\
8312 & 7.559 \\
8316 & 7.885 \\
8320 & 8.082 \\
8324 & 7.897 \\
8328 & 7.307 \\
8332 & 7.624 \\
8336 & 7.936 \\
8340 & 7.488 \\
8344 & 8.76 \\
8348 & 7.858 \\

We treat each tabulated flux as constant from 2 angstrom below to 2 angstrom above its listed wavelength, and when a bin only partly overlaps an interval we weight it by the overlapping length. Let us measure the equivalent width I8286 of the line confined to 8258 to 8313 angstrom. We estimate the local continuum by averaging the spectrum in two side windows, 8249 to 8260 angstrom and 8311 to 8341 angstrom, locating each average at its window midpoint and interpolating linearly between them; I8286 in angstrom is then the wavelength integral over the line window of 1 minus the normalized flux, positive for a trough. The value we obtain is -0.8 angstrom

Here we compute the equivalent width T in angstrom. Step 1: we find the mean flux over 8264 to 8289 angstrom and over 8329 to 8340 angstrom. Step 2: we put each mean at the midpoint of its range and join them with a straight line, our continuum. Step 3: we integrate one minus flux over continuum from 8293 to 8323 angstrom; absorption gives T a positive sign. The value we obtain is -0.3 angstrom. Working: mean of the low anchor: 8.01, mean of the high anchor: 7.68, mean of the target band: 7.92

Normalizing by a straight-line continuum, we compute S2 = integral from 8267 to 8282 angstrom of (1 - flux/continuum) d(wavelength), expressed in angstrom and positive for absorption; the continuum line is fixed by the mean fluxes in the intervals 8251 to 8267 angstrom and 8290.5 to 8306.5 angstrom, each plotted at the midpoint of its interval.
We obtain 0.3 angstrom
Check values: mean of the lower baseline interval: 8.06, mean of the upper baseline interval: 7.87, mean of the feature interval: 7.85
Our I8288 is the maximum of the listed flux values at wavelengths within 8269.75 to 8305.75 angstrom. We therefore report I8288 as 8.577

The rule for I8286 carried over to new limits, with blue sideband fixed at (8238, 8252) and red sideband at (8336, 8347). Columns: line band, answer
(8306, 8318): 0.2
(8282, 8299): -0.3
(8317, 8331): 0.5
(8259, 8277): -0.2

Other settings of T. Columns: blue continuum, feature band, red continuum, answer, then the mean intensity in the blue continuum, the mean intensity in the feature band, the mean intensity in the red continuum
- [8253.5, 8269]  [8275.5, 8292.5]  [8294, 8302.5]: -0.19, 8.07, 8.05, 7.89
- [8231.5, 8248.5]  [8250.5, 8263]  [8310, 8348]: -0.27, 7.92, 8.08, 7.84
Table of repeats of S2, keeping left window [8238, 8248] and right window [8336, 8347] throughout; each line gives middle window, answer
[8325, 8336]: 0.6 angstrom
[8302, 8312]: 0.0 angstrom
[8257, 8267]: -0.3 angstrom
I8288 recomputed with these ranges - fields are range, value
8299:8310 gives 8.256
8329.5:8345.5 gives 8.76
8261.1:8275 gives 8.007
